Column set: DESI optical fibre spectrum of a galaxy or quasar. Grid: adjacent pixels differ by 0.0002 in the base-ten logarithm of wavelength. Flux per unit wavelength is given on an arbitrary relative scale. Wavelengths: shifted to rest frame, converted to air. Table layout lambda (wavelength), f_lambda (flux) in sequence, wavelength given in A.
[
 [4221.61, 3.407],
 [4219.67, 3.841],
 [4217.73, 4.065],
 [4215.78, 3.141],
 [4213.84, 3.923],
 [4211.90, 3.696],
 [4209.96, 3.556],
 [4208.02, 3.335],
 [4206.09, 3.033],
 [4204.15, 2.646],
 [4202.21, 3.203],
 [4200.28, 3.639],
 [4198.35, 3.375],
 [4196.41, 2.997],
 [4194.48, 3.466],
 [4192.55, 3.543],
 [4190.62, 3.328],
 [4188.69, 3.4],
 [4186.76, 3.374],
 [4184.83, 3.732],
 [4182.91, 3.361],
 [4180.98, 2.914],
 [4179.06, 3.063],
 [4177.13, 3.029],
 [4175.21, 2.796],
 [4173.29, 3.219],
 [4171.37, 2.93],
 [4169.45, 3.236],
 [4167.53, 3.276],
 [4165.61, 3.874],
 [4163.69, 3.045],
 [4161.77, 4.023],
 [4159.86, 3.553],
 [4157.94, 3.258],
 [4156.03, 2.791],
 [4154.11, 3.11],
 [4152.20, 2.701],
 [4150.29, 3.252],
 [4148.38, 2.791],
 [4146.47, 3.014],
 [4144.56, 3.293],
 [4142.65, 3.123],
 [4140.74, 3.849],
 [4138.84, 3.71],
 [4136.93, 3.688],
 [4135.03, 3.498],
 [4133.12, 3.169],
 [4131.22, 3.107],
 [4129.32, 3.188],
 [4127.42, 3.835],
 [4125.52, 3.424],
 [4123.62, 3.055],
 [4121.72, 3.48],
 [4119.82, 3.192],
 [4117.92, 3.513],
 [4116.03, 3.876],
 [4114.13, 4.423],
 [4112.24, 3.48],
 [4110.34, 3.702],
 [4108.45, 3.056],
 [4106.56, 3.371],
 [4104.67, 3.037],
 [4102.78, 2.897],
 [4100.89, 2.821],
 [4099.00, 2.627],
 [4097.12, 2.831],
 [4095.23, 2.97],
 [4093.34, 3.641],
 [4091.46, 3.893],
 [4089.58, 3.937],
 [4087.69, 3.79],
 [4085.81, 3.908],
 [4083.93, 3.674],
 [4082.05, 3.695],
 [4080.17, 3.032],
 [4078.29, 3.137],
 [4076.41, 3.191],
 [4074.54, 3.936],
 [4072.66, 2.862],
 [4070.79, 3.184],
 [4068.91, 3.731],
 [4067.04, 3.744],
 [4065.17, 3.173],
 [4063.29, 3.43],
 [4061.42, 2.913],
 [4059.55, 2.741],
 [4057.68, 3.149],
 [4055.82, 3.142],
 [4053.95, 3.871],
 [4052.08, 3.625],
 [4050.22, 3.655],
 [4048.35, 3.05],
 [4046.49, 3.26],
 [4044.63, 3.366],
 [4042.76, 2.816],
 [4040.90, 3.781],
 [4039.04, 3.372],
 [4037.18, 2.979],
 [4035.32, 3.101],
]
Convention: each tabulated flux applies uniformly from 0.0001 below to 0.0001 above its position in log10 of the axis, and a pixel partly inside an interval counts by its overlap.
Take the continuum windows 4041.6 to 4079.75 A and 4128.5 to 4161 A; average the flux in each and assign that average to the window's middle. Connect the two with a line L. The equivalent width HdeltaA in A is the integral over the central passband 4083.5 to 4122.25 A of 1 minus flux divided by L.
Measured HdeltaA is -1.9 A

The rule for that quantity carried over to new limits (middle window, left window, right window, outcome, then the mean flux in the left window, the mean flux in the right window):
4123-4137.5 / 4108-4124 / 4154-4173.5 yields 0.5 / 3.56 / 3.31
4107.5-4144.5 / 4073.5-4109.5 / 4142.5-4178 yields -2.6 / 3.34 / 3.18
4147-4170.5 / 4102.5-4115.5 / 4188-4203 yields 1.2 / 3.46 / 3.37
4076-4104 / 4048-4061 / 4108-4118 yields 1.7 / 3.32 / 3.72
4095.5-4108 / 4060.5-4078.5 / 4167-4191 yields 1.4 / 3.34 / 3.2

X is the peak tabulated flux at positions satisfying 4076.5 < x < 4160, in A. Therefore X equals 4.423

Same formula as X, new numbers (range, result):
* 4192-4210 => 3.639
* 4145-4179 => 4.023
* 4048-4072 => 3.871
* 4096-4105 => 3.037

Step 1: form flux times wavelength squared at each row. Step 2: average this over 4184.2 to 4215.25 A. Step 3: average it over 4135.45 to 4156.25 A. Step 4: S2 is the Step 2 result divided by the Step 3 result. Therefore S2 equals 1.07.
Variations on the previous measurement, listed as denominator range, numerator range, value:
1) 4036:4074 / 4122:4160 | 1.03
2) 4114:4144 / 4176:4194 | 0.98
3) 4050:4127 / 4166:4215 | 1.02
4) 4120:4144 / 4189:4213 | 1.01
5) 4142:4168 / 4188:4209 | 1.04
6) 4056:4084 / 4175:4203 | 1.06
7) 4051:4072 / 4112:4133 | 1.08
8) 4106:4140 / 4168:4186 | 0.93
